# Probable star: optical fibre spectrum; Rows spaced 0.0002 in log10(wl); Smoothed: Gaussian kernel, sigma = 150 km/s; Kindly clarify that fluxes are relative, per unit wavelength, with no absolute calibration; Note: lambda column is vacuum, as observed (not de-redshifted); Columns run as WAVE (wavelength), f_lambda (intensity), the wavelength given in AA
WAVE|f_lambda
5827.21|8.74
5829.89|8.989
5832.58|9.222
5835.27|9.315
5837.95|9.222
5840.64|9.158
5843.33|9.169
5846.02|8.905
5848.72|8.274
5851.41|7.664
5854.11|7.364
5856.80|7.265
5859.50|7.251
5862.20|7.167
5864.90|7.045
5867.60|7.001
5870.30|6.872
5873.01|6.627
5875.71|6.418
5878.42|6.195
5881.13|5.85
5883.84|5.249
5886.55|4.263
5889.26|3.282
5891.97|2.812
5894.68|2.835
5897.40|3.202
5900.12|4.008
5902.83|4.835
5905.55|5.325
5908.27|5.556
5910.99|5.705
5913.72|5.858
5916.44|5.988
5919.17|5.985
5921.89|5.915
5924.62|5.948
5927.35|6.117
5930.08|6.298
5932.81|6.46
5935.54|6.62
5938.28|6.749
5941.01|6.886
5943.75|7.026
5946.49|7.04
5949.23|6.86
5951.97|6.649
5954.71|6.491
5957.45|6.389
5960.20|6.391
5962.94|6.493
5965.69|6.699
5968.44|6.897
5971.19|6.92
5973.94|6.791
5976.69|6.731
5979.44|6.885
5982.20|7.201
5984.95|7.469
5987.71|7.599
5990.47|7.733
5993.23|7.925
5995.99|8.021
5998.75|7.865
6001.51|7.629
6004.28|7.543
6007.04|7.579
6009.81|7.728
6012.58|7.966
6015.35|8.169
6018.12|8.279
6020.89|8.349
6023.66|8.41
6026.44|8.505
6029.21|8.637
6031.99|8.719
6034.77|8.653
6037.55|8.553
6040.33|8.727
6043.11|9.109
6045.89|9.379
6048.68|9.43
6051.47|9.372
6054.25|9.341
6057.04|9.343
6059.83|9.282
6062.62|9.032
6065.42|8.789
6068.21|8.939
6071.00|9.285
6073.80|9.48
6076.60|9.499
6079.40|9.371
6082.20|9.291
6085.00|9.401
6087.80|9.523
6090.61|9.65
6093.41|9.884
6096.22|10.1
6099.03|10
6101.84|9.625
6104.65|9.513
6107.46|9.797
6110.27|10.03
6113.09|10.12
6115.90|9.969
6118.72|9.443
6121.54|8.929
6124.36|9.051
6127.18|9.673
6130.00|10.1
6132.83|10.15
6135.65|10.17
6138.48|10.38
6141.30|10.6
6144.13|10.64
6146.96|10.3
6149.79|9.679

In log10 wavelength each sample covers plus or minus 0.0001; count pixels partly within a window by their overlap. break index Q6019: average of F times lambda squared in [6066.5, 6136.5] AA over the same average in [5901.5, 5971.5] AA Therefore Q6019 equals 1.6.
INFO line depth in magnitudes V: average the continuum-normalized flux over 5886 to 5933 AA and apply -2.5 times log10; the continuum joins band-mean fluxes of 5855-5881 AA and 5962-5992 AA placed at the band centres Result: 0.35 mag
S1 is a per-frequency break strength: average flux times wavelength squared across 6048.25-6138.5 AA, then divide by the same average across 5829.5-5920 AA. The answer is 1.60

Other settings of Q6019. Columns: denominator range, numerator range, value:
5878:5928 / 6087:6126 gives 2.09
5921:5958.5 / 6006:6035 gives 1.30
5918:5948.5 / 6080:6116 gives 1.59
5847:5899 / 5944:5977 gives 1.17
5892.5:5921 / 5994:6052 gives 1.79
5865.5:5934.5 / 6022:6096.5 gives 1.79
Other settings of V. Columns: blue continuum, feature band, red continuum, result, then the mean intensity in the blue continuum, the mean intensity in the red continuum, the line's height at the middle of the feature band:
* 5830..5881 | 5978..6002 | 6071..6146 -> 0.165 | 7.76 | 9.78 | 8.84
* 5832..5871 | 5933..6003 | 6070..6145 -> 0.248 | 8.06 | 9.76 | 8.83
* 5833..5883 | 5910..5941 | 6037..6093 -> 0.299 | 7.6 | 9.26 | 8.14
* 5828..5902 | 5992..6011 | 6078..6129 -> 0.083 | 6.69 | 9.64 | 8.37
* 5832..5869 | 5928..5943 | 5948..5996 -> 0.113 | 8.12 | 6.98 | 7.32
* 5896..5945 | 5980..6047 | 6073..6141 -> -0.051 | 5.8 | 9.73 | 7.76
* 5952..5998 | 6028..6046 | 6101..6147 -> -0.071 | 7.04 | 9.91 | 8.23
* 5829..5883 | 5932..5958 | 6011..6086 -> 0.224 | 7.71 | 8.93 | 8.28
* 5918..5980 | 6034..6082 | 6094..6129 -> -0.061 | 6.57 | 9.7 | 8.67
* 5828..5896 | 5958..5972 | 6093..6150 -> 0.218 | 6.95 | 9.92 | 8.13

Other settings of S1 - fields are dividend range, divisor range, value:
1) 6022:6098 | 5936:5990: 1.38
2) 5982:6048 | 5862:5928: 1.58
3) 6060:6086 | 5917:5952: 1.49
